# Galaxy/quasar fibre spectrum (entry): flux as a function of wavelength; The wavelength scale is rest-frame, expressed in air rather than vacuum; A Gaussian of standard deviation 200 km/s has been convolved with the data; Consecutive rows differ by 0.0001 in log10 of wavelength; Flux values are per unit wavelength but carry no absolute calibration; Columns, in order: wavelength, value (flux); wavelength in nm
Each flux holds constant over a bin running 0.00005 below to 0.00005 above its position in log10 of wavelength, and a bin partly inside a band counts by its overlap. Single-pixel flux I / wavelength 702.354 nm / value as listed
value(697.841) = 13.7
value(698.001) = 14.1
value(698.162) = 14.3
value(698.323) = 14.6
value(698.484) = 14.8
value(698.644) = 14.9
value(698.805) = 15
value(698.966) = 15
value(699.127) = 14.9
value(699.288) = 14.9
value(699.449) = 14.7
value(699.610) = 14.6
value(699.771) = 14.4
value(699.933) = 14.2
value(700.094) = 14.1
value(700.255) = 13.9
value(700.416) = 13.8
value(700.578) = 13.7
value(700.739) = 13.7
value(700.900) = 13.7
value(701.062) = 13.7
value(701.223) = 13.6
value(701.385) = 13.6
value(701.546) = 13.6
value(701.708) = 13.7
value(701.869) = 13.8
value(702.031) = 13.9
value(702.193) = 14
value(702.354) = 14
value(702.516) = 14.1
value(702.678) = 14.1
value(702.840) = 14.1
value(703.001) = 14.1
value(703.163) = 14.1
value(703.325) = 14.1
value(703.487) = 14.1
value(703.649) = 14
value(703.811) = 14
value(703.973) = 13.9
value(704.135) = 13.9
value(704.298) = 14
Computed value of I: 14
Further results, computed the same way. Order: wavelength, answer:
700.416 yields 13.8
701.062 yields 13.7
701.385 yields 13.6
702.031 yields 13.9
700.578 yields 13.7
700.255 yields 13.9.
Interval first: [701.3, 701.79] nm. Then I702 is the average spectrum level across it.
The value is 13.6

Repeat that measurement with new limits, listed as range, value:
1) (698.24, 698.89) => 14.8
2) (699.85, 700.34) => 14.1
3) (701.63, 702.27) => 13.8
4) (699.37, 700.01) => 14.5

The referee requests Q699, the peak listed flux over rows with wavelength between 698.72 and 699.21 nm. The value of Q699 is 15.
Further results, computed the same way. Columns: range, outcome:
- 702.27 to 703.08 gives 14.1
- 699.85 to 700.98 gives 14.2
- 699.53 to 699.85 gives 14.6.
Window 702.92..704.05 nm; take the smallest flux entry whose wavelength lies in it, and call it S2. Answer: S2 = 13.9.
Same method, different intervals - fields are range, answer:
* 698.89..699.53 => 14.7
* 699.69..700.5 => 13.8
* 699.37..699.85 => 14.4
